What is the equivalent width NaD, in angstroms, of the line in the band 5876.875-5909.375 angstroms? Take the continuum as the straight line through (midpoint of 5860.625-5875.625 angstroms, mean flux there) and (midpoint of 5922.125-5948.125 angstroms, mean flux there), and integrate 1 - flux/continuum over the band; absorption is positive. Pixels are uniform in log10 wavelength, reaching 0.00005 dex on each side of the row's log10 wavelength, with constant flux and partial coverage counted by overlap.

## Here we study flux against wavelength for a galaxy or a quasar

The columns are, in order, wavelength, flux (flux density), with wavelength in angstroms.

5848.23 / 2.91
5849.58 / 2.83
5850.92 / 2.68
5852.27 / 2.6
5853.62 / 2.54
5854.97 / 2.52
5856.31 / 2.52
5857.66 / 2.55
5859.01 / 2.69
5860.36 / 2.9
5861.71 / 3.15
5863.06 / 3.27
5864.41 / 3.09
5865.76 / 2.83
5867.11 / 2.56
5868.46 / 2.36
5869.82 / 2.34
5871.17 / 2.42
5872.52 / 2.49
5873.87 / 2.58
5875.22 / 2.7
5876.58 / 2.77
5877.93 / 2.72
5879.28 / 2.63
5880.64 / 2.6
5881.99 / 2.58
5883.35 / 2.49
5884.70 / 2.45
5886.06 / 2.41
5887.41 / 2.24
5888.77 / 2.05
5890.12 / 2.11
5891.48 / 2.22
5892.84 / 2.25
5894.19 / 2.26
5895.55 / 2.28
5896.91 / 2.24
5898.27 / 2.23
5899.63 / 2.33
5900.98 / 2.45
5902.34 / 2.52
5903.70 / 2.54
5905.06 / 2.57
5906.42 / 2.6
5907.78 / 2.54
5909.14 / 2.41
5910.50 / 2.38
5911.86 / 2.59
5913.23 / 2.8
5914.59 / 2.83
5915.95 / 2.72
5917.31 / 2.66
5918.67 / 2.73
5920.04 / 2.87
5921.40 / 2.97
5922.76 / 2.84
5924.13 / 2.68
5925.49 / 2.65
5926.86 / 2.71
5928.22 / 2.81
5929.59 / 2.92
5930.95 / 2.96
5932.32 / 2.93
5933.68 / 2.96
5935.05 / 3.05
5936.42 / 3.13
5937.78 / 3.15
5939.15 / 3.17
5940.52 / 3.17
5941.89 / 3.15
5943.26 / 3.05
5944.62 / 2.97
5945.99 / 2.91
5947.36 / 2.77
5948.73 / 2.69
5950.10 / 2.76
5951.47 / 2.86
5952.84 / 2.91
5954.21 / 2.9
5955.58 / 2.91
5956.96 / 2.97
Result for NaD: 4.5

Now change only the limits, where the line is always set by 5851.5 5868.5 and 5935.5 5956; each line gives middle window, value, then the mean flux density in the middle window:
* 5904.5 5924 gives 1.4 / 2.68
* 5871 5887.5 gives 1.4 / 2.56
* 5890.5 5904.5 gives 2.5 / 2.33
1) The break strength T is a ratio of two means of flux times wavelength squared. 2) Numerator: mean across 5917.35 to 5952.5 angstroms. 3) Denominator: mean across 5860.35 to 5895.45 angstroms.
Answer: 1.17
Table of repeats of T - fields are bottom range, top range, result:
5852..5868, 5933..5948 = 1.13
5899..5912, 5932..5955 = 1.21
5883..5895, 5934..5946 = 1.38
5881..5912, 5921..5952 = 1.25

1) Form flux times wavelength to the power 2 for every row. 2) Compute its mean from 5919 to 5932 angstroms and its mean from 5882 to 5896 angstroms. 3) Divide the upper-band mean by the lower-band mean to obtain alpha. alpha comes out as 1.25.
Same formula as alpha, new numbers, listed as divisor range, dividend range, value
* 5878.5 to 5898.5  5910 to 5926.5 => 1.18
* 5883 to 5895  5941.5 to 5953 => 1.30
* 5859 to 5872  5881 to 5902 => 0.85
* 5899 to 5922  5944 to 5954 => 1.10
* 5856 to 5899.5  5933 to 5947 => 1.24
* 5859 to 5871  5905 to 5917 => 0.95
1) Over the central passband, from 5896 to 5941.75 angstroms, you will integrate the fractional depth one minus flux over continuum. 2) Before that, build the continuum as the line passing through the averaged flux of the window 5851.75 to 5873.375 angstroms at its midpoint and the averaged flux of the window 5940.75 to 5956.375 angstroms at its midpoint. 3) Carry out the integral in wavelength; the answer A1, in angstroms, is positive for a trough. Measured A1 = 1.5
